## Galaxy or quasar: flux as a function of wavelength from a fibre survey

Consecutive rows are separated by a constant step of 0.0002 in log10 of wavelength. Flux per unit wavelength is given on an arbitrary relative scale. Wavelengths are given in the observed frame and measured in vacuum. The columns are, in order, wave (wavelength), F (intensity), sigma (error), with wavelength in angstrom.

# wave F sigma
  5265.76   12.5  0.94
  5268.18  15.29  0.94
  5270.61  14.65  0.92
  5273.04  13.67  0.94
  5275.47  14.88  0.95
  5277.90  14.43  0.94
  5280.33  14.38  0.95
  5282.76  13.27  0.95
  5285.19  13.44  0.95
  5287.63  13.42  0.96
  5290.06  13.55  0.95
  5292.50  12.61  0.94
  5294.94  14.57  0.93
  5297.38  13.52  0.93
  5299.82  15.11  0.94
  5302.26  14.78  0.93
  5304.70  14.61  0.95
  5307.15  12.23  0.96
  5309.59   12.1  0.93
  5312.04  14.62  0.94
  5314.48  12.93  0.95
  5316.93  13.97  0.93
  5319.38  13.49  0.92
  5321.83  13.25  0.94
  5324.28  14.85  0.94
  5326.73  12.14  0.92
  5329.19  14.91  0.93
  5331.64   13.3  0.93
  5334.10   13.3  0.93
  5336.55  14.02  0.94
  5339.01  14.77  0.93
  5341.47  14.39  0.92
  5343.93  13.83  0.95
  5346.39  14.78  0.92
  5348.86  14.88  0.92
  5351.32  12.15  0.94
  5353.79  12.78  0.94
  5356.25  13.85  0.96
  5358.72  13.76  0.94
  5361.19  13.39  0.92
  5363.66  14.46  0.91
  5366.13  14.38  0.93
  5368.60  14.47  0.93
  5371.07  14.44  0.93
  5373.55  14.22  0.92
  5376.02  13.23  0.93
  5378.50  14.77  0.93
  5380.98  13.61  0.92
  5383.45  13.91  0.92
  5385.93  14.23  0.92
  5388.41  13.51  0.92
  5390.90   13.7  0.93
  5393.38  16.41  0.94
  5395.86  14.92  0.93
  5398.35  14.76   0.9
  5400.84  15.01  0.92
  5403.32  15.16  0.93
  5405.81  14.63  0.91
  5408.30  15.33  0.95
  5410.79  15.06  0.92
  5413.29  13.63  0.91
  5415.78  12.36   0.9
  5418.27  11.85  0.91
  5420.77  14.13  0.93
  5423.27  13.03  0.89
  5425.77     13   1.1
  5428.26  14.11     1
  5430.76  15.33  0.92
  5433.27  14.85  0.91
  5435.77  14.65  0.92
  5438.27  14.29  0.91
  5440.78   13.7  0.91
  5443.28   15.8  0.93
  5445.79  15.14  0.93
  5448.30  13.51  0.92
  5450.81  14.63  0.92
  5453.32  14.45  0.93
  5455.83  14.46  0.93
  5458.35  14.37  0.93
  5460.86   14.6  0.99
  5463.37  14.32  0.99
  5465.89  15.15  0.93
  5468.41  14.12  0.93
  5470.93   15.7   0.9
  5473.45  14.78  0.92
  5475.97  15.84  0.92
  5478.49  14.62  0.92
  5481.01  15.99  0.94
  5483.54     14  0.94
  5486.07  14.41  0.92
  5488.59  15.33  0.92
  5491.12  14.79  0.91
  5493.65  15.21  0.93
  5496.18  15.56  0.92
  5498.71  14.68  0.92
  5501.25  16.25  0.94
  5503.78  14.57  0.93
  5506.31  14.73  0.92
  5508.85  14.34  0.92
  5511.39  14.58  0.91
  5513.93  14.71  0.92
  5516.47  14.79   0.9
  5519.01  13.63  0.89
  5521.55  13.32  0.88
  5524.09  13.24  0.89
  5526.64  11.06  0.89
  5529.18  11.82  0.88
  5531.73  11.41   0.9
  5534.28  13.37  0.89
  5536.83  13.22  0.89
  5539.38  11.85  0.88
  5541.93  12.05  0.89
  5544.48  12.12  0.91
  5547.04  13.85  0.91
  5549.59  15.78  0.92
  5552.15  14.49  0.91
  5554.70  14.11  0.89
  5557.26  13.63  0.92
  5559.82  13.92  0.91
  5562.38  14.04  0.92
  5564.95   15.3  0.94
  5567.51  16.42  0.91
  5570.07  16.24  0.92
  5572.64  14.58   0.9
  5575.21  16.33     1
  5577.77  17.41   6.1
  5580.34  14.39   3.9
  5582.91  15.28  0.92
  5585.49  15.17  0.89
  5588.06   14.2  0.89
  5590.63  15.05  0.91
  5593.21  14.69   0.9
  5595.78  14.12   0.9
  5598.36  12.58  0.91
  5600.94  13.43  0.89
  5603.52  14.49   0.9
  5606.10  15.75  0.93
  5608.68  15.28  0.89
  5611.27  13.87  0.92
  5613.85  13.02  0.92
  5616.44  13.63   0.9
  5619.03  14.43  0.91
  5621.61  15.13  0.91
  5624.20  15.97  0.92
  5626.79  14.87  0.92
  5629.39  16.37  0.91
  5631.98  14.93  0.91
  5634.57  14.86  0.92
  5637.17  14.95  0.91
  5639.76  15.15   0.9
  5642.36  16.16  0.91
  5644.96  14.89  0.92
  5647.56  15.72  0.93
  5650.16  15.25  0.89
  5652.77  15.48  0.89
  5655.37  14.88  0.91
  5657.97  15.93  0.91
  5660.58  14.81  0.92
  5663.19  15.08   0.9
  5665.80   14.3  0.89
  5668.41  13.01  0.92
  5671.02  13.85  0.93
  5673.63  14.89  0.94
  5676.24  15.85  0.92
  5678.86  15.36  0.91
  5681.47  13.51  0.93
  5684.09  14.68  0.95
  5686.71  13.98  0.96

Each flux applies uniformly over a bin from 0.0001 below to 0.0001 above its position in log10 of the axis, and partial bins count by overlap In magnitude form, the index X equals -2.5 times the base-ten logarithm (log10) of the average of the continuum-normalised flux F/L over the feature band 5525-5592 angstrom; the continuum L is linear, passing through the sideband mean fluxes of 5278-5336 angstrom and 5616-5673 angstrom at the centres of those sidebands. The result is 0.042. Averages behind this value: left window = 13.7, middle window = 14.1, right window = 15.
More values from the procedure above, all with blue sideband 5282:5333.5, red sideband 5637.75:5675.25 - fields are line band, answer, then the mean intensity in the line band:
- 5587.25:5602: 0.05 mag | 14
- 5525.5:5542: 0.19 mag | 12.1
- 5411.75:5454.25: 0.01 mag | 14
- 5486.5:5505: -0.06 mag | 15.2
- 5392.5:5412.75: -0.08 mag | 15.1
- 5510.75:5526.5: 0.05 mag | 13.8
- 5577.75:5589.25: -0.03 mag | 15.1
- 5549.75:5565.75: 0.02 mag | 14.3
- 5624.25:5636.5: -0.03 mag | 15.3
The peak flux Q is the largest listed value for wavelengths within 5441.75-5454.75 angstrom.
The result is 15.8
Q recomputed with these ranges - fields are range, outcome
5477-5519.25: 16.25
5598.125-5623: 15.75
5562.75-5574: 16.42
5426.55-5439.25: 15.33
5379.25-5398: 16.41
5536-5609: 17.41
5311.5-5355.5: 14.91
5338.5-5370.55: 14.88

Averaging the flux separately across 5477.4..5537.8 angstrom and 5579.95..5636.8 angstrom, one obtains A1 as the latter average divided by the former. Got 1.03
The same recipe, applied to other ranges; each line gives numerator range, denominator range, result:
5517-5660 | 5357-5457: 1.01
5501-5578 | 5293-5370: 1.01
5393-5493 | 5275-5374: 1.05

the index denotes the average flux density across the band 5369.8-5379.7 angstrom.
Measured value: 14.2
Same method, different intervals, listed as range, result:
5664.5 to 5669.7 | 13.7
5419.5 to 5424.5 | 13.6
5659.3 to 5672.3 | 14.2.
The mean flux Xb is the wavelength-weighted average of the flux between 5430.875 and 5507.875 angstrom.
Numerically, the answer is 14.8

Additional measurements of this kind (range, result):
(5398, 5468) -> 14.3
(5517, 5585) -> 14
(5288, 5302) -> 13.9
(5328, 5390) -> 14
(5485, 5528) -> 14.4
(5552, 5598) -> 14.9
